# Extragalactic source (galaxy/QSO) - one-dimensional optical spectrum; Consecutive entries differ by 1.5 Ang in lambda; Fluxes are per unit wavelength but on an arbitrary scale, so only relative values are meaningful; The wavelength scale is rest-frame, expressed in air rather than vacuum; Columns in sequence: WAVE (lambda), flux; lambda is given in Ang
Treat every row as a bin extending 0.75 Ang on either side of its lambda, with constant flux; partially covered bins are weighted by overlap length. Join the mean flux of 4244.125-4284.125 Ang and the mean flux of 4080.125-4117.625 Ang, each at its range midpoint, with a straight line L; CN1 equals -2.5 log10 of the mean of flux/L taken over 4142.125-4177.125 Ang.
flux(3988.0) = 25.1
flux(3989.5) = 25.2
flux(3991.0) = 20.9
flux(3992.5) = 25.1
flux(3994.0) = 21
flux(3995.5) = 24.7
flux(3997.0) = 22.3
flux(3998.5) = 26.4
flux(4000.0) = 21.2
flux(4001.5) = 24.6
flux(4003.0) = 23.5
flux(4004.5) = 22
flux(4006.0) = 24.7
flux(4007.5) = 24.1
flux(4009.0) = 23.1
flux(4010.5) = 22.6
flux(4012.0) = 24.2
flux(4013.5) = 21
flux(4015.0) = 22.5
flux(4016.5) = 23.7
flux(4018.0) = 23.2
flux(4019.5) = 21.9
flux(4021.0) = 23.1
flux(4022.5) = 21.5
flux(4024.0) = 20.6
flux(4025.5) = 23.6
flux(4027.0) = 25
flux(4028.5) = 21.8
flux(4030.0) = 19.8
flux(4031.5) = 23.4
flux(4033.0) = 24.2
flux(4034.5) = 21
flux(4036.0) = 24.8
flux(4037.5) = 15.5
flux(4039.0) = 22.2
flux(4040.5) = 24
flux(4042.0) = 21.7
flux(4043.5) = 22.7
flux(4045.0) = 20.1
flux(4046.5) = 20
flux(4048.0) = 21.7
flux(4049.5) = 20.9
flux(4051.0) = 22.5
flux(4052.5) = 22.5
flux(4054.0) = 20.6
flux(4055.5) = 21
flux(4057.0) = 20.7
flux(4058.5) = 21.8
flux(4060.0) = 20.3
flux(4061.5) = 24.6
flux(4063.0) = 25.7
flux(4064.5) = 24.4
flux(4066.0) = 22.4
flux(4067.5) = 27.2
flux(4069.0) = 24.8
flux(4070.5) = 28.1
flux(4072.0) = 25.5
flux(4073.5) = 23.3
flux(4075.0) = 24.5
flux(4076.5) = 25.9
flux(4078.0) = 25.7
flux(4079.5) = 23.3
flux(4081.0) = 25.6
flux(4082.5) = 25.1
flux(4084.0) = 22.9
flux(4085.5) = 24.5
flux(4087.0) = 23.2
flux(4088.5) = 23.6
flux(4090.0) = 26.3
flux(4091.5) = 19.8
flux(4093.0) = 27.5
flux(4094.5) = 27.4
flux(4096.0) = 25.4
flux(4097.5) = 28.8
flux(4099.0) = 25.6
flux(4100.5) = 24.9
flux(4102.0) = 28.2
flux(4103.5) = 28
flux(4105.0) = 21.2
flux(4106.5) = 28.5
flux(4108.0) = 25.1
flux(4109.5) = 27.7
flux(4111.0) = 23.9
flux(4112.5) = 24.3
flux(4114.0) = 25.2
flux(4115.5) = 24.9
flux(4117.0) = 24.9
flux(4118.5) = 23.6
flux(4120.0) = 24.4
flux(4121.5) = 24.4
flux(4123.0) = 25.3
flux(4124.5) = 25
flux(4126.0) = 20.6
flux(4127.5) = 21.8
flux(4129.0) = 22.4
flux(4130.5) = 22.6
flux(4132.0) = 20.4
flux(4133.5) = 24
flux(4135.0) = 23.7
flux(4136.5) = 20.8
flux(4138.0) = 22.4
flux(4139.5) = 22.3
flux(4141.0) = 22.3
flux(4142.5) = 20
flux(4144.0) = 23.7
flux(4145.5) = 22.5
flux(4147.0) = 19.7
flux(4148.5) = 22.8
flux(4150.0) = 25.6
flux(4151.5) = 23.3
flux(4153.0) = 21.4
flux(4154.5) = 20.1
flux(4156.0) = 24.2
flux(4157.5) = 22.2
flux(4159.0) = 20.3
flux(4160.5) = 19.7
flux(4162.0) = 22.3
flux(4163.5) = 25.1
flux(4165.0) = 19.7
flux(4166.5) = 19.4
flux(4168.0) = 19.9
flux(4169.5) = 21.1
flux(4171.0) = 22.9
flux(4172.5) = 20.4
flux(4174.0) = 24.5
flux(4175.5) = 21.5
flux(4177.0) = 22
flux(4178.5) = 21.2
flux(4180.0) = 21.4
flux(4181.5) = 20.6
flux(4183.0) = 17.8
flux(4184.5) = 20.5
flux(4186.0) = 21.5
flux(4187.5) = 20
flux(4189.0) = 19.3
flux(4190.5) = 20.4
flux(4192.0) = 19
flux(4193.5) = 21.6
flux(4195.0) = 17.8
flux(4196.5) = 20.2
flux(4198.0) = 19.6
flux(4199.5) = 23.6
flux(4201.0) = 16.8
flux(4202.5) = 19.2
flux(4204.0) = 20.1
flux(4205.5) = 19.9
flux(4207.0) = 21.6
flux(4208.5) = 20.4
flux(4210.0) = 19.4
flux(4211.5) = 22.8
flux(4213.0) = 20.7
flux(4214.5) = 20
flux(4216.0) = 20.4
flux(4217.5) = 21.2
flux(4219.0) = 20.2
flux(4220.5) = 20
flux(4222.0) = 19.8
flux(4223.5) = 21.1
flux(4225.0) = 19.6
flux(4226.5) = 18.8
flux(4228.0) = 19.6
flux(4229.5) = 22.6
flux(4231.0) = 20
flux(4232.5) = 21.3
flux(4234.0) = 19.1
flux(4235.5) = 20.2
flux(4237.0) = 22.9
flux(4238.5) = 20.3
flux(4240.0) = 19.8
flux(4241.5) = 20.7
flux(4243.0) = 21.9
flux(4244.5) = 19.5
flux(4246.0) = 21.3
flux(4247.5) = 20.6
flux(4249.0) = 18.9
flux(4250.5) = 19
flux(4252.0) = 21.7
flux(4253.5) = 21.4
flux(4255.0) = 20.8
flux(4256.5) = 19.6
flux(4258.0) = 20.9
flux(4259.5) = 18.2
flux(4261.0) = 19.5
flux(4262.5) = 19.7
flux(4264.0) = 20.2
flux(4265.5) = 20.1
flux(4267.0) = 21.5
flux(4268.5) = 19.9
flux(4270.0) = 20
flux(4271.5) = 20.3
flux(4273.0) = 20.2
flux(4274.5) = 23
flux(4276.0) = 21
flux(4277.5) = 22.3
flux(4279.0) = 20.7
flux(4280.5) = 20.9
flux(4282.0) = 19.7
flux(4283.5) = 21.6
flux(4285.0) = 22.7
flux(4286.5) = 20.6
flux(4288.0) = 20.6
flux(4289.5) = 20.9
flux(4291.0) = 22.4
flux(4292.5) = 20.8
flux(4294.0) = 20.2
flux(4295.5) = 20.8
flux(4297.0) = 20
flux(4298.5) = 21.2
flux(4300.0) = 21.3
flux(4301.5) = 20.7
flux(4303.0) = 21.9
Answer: 0.08 mag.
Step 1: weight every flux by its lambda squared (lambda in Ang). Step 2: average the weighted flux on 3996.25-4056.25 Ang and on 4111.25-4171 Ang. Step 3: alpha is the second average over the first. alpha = 1.07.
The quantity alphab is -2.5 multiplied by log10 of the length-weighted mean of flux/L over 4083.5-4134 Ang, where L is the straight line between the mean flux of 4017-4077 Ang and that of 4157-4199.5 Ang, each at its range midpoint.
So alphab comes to -0.13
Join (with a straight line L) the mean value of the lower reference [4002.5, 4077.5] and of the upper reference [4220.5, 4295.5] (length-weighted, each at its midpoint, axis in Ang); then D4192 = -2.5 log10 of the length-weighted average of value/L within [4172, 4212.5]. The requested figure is 0.04 mag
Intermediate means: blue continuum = 22.8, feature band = 20.5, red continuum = 20.6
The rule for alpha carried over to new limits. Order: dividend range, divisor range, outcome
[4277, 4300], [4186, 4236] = 1.08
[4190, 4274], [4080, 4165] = 0.90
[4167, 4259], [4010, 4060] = 1.02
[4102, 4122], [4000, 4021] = 1.15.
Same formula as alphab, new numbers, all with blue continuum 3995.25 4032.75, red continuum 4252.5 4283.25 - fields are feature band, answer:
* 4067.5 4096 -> -0.12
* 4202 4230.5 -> 0.03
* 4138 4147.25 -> -0.01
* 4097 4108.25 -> -0.19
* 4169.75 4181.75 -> -0.02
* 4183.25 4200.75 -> 0.06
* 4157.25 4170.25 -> 0.03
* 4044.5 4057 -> 0.07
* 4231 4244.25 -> 0.01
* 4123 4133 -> -0.03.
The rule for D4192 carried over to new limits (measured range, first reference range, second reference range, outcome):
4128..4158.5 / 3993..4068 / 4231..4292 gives -0.03 mag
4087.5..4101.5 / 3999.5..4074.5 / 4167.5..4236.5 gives -0.16 mag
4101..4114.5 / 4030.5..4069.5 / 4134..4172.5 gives -0.17 mag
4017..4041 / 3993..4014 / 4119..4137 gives 0.05 mag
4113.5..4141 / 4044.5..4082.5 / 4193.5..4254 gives -0.05 mag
